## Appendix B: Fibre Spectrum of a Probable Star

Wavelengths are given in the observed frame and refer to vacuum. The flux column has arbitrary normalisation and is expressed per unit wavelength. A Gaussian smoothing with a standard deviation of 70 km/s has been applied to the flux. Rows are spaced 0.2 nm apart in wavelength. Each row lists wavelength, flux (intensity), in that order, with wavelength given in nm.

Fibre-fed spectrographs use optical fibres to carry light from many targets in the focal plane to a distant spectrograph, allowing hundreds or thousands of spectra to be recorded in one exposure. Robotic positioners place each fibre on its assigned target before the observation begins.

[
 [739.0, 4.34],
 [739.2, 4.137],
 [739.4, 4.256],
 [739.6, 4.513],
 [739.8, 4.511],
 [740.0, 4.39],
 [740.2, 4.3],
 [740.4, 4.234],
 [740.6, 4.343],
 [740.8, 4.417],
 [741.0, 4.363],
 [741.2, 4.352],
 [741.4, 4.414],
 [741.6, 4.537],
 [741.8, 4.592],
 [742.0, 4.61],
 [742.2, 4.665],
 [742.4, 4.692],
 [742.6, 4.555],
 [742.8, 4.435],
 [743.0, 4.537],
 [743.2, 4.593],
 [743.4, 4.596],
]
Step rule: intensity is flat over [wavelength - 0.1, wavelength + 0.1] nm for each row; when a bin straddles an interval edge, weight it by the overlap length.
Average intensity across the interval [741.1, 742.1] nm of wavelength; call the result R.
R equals 4.5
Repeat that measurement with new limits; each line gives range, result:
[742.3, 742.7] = 4.62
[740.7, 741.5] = 4.39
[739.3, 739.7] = 4.38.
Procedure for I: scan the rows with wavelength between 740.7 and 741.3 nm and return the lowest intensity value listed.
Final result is 4.352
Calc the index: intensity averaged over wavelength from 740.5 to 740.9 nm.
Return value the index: 4.38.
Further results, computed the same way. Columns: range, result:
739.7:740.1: 4.45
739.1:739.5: 4.2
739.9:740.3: 4.35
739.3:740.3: 4.39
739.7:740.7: 4.36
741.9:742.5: 4.66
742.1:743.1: 4.58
